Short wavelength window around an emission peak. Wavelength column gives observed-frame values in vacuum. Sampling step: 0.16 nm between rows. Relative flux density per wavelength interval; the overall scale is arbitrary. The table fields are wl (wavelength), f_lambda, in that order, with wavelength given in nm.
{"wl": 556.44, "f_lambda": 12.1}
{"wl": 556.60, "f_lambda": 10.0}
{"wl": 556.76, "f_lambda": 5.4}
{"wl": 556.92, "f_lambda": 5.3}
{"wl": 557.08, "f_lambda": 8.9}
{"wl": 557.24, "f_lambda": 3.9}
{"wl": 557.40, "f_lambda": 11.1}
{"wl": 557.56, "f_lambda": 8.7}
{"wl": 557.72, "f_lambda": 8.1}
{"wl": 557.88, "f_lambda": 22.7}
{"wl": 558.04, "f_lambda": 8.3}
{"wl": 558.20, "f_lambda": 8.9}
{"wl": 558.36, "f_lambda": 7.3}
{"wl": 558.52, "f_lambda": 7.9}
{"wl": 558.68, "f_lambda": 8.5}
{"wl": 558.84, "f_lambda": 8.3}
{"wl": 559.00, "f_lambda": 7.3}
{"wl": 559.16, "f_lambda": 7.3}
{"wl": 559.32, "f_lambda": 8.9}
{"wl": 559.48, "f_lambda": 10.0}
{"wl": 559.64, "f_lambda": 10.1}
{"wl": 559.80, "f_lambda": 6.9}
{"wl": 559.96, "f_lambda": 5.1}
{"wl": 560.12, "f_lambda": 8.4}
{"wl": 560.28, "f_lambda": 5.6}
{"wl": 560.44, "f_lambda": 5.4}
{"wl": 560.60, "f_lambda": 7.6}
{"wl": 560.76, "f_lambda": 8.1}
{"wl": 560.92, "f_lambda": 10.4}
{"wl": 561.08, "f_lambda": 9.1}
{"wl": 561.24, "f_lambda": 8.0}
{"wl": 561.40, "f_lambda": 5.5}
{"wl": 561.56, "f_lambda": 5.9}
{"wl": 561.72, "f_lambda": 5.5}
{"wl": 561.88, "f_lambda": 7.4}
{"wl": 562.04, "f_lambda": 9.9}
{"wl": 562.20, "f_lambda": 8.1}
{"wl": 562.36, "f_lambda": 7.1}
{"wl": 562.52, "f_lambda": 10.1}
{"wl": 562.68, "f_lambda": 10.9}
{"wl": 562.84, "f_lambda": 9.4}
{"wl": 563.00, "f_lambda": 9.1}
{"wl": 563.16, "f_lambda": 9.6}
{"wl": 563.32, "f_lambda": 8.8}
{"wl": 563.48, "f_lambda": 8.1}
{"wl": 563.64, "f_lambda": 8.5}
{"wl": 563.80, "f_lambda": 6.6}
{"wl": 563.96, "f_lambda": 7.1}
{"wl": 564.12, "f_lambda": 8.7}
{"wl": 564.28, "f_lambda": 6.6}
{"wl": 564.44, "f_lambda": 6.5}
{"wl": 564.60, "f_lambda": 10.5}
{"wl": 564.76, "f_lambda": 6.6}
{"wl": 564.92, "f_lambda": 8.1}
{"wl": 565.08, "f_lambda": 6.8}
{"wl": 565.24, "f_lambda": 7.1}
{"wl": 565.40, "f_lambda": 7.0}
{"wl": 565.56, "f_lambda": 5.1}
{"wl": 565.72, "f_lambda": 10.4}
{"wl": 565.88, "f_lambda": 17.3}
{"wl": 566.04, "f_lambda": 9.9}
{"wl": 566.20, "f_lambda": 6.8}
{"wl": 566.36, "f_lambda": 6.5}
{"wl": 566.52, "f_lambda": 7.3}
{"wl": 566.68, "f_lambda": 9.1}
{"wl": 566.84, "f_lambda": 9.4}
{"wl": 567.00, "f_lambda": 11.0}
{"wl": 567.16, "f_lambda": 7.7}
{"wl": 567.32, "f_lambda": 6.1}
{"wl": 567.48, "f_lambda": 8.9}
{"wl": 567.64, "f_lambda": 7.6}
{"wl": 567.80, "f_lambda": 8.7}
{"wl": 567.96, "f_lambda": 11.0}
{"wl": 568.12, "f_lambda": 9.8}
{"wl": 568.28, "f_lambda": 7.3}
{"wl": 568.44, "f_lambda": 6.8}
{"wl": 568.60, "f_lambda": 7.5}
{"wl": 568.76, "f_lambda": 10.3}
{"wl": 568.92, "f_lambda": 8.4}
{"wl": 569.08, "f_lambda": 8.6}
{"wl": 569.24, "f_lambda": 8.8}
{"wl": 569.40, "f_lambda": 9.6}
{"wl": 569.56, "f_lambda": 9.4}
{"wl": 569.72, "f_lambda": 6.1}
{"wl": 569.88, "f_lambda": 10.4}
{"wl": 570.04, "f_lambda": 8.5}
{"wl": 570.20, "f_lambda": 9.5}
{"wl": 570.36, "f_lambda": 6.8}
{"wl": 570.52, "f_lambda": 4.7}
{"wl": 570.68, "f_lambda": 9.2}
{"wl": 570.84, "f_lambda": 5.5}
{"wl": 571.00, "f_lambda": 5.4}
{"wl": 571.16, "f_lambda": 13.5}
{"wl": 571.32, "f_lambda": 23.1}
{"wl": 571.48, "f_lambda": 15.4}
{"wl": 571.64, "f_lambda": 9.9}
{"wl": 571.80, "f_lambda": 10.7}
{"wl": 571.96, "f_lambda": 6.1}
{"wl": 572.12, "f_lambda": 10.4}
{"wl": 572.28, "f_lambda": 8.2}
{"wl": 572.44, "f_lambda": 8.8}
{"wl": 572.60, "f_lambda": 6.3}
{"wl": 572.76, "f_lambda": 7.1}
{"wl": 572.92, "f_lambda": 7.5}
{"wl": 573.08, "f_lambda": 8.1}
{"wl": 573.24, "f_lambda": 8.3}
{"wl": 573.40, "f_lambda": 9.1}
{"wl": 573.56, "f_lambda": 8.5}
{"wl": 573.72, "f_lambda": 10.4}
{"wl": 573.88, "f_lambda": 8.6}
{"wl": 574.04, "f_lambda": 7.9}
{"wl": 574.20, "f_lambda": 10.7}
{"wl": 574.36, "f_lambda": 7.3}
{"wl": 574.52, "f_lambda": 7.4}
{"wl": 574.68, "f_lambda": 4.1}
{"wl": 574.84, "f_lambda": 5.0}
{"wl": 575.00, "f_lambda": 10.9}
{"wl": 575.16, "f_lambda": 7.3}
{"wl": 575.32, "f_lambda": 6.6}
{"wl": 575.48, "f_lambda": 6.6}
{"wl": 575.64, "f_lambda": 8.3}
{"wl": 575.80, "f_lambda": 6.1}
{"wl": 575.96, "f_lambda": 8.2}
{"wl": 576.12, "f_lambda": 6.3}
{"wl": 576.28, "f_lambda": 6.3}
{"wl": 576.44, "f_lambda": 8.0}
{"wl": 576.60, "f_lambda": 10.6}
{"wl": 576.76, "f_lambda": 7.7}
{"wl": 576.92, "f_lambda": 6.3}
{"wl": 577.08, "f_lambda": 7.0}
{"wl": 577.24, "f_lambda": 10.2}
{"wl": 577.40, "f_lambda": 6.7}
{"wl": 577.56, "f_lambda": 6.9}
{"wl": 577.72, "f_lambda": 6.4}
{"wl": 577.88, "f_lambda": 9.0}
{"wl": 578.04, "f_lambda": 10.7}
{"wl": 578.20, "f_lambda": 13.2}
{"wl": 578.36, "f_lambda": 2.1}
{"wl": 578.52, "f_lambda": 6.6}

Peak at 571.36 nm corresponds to [O III]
